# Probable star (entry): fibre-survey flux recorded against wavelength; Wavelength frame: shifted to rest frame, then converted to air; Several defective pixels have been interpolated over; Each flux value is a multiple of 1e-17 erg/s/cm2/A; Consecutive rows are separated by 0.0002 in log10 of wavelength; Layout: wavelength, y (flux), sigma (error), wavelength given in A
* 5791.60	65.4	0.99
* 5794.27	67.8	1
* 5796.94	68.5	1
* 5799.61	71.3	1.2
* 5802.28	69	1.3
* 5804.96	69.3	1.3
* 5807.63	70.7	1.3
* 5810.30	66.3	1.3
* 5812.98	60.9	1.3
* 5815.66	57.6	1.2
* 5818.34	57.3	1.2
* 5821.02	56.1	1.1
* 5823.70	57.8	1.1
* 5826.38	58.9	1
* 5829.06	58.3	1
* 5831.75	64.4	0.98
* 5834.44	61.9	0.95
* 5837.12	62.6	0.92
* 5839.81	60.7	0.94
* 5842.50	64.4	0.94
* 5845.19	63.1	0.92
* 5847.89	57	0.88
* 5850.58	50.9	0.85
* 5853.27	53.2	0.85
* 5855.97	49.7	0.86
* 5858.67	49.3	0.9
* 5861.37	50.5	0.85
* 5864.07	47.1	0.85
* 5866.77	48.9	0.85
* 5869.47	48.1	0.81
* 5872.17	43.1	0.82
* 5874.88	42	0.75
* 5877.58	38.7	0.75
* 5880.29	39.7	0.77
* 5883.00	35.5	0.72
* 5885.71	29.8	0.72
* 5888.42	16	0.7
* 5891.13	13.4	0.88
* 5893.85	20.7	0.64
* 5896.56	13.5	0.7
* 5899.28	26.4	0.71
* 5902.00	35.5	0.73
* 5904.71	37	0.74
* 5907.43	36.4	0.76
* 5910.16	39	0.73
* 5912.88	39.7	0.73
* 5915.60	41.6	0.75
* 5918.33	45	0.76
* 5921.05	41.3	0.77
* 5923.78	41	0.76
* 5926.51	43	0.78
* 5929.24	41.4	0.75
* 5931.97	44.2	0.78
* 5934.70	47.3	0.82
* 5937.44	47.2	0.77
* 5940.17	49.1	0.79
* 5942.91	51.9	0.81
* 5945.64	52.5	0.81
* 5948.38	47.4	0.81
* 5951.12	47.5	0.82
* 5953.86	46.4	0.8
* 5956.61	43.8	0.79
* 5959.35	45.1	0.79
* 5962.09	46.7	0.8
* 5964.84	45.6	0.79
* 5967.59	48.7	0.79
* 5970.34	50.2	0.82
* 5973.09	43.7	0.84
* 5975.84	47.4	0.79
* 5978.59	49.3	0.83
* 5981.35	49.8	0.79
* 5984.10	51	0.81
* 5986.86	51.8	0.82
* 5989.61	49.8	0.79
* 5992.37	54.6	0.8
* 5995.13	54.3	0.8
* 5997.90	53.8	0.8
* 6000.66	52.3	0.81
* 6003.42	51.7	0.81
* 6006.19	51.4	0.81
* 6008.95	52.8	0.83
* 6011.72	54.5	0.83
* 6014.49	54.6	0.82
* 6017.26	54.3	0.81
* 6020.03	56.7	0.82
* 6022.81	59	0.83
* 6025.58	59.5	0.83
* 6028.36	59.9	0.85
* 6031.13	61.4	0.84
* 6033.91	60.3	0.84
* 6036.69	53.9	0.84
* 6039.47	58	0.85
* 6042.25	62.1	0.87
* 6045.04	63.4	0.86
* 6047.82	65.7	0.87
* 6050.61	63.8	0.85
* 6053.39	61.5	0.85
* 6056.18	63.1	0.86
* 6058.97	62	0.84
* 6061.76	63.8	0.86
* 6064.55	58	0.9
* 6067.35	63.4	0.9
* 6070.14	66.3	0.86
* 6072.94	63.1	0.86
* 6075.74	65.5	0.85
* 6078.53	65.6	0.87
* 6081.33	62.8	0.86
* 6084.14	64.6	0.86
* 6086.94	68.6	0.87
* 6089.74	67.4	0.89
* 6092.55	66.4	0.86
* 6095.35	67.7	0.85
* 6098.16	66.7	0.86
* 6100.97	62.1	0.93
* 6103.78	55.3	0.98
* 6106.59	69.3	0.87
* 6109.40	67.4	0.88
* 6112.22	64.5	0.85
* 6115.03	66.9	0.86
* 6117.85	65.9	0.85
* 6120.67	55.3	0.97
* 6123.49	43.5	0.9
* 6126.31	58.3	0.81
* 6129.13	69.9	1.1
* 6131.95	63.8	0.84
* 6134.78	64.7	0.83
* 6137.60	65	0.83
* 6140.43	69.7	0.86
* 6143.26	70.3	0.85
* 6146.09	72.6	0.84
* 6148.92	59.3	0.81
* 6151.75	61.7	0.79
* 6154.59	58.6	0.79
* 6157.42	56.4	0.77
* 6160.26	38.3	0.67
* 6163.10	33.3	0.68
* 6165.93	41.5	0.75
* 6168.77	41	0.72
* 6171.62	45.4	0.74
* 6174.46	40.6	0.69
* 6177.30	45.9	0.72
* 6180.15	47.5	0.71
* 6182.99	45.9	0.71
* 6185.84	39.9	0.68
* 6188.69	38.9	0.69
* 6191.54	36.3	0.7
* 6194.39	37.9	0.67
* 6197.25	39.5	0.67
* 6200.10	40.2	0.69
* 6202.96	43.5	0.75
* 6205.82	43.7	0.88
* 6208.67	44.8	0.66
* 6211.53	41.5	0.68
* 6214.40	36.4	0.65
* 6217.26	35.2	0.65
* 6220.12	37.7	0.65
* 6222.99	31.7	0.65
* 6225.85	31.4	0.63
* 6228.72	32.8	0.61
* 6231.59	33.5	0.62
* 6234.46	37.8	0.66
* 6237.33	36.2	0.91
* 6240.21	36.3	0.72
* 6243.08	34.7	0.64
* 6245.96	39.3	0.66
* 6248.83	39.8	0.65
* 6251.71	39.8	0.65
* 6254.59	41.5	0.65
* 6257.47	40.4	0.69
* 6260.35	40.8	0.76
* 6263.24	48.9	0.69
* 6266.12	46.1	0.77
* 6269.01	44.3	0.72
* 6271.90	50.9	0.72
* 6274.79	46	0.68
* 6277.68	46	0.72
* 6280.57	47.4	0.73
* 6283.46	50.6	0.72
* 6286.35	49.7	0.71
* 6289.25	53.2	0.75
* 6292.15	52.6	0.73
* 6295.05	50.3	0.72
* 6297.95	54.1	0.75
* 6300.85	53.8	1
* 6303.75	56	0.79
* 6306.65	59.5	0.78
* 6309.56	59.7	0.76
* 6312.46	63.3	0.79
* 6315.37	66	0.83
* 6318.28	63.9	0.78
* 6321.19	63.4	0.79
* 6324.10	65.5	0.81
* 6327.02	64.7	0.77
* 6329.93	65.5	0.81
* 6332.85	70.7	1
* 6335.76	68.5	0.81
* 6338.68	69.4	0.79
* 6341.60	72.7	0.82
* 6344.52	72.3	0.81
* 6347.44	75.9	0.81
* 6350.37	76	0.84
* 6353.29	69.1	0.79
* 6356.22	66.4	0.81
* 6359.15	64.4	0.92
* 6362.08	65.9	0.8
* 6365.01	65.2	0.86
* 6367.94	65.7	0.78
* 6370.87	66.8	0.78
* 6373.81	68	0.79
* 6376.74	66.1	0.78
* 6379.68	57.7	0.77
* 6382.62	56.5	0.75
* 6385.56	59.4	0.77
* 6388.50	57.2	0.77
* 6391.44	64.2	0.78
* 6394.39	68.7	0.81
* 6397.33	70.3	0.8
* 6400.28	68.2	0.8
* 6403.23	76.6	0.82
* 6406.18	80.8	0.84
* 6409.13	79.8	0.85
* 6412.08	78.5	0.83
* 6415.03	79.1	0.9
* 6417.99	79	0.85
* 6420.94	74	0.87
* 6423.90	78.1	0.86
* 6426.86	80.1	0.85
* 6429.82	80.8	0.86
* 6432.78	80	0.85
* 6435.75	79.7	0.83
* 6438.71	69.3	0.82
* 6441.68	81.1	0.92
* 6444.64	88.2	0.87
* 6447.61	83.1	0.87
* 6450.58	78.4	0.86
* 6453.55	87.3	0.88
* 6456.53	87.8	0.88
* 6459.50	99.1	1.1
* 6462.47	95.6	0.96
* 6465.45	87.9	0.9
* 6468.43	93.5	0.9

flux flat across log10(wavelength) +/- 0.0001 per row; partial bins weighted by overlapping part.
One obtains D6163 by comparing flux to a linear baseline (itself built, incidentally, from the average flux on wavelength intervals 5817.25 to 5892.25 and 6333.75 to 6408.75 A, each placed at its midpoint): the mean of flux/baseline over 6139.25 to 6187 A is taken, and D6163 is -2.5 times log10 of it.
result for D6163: 0.18 mag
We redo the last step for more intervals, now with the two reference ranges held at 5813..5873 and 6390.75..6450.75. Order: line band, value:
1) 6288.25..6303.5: 0.340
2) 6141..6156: 0.038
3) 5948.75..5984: 0.267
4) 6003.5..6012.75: 0.174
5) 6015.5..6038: 0.080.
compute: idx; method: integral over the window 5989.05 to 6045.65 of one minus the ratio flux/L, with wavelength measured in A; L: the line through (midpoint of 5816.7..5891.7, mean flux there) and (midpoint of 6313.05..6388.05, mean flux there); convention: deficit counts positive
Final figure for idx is -1.0 A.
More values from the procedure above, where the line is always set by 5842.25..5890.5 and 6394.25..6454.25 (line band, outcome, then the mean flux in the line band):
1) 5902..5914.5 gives 2.55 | 37.8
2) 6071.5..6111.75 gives -4.64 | 65.2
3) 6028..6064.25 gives -3.69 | 61.4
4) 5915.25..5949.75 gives 2.29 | 45.7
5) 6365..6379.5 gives 1.82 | 65.7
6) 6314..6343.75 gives 2.23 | 67.2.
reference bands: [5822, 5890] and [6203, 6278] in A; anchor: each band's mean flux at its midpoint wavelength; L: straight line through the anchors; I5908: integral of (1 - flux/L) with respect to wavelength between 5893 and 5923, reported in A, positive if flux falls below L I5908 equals 8.63 A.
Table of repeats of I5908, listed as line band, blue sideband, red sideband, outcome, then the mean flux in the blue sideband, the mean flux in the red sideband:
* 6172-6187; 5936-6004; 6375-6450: 4.10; 49.2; 73.5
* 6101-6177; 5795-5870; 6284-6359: 5.13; 59.2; 63.2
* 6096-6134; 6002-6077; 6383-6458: 0.30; 59.6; 76.1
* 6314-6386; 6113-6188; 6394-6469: 6.41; 54.6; 81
